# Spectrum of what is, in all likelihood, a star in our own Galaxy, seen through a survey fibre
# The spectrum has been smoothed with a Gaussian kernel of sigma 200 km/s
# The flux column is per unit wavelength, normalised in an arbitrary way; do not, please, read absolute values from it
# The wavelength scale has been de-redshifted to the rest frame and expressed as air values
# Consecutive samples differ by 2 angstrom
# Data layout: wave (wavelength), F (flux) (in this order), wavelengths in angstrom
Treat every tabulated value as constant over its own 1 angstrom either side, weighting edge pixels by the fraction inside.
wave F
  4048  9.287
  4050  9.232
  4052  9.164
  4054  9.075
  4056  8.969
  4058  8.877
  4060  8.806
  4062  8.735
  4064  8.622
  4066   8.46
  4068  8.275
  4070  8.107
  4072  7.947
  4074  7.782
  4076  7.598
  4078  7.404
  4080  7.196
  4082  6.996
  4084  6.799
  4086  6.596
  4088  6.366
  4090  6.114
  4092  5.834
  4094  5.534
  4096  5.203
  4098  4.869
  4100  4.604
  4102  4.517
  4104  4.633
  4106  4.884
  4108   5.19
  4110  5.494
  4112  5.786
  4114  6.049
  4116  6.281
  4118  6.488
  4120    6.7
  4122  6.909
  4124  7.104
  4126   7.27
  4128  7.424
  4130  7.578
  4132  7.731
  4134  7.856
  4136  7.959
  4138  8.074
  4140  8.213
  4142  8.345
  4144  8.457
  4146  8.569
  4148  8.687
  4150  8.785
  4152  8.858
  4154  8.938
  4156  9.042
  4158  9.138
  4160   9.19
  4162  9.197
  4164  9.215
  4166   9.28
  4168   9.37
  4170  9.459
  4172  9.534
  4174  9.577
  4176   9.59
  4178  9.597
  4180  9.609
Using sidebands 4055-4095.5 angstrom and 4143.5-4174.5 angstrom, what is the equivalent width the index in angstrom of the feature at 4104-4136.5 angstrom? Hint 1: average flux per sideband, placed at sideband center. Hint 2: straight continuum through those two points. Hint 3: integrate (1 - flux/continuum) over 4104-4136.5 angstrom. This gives 7.0 angstrom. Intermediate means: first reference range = 7.52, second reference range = 9.08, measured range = 6.59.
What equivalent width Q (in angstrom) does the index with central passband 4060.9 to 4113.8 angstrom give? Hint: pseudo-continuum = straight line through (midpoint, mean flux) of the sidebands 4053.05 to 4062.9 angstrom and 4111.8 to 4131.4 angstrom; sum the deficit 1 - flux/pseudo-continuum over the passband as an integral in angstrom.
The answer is 9.8 angstrom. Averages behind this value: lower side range 8.89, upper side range 6.82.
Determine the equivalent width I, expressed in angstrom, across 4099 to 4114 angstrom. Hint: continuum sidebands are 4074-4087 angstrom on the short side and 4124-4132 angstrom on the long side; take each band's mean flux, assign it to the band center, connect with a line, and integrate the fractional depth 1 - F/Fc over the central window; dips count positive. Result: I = 4.6 angstrom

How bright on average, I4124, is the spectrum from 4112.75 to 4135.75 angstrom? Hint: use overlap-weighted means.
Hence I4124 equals 7.05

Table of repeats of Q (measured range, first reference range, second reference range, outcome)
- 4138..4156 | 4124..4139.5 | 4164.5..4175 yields -0.47 angstrom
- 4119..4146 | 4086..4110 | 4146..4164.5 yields -0.61 angstrom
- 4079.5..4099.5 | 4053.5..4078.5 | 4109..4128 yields 3.88 angstrom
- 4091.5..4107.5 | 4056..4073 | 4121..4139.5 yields 6.03 angstrom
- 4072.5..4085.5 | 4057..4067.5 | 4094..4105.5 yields -0.62 angstrom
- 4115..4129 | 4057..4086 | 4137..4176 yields 2.72 angstrom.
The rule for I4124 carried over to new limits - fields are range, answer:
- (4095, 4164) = 7.21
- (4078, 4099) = 6.21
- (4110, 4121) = 6.19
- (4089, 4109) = 5.14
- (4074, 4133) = 6.27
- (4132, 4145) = 8.12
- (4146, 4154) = 8.77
